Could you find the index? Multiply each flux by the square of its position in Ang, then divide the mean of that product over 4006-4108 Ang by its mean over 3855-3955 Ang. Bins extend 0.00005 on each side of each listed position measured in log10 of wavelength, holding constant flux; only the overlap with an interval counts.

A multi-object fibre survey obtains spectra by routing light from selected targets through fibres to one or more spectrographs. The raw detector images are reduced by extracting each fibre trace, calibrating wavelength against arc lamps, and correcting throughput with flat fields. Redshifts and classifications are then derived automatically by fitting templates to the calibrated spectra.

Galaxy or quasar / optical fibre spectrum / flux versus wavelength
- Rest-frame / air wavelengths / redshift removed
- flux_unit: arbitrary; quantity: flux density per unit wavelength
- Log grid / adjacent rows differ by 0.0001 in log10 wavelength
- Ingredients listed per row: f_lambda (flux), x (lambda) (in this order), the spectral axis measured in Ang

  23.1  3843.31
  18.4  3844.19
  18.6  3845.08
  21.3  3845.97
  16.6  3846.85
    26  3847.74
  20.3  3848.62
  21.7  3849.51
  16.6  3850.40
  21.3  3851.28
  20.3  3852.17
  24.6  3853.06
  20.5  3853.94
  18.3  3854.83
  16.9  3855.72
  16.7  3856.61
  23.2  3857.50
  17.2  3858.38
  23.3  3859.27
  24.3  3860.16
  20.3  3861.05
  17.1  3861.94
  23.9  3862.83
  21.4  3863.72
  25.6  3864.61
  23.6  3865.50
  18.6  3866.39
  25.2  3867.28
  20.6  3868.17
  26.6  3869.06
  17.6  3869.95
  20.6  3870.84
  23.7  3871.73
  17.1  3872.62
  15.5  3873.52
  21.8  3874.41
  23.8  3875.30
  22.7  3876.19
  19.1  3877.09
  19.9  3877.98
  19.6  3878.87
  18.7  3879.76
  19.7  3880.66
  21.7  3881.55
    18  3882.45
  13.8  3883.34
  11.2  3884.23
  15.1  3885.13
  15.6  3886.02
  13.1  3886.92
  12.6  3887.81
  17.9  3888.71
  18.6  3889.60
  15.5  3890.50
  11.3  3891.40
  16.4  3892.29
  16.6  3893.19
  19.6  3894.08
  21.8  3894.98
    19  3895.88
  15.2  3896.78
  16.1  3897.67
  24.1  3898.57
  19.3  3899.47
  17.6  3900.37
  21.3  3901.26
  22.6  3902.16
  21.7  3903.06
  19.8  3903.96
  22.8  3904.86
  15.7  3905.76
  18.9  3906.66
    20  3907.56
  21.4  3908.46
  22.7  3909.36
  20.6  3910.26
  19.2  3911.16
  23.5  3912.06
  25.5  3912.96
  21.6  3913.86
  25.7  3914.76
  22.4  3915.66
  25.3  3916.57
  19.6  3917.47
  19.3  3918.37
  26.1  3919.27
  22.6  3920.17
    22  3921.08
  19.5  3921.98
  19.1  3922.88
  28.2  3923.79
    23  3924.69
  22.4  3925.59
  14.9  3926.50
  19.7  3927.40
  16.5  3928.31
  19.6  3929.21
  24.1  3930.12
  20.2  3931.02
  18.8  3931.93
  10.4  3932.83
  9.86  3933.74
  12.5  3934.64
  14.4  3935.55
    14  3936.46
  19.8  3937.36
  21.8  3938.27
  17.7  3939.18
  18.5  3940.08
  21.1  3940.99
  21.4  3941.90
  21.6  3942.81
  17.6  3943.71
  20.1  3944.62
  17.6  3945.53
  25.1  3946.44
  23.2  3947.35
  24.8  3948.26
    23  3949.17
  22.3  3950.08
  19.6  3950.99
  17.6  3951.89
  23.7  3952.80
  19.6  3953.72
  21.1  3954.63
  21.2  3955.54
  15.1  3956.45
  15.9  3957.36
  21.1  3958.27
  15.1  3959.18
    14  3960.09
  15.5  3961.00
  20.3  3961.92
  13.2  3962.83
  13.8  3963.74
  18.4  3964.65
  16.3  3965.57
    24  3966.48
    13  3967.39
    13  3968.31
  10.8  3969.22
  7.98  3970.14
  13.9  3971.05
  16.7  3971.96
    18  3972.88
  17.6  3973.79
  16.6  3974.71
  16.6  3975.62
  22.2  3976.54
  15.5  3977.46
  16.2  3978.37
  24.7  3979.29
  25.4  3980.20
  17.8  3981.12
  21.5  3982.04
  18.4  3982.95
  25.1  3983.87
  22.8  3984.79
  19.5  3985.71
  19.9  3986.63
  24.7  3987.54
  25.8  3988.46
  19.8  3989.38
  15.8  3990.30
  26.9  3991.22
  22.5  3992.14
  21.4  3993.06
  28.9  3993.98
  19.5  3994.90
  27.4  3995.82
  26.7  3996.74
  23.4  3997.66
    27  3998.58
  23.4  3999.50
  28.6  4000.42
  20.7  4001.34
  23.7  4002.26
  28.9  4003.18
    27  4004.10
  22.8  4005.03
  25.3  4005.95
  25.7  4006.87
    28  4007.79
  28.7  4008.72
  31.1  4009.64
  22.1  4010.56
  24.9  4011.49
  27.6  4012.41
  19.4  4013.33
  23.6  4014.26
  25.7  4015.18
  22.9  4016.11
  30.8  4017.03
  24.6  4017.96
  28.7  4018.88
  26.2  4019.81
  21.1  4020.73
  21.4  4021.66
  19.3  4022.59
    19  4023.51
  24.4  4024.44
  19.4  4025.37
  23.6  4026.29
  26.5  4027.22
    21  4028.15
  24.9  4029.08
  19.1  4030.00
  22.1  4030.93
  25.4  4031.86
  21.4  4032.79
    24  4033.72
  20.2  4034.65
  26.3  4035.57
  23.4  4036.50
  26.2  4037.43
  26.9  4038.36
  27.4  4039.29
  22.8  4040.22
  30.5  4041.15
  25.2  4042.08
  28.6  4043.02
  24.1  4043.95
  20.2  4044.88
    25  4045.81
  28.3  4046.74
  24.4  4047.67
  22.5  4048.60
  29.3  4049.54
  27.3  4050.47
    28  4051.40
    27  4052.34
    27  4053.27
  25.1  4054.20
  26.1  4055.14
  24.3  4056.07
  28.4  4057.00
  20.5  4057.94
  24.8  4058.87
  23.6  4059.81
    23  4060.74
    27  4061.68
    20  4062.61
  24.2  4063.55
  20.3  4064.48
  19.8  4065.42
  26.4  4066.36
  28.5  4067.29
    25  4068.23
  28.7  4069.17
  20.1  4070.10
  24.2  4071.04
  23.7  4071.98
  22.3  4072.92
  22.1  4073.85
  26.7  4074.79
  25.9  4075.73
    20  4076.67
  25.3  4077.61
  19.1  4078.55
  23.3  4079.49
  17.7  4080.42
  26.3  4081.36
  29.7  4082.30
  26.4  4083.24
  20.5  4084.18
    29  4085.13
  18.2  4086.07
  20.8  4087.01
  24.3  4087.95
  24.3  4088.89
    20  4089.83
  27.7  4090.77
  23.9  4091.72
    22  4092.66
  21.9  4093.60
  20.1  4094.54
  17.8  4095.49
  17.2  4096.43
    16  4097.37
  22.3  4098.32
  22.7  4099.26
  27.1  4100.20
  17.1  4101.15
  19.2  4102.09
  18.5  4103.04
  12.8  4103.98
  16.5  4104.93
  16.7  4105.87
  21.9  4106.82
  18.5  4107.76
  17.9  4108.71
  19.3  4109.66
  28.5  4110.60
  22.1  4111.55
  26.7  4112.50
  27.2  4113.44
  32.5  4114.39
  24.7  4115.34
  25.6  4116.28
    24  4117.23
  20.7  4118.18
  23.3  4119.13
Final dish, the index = 1.28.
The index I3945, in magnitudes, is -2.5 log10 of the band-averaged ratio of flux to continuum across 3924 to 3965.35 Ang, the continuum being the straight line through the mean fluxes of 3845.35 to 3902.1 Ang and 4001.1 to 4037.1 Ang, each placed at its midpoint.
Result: 0.16 mag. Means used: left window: 19.4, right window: 24.2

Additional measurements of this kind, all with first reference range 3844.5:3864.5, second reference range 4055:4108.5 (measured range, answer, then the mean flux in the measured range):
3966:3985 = 0.20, 17.9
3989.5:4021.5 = -0.15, 24.9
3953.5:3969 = 0.25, 17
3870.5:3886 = 0.10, 18.8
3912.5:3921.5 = -0.10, 23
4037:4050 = -0.17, 25.8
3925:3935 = 0.22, 17.3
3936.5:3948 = 0.05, 20.3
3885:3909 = 0.15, 18.2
